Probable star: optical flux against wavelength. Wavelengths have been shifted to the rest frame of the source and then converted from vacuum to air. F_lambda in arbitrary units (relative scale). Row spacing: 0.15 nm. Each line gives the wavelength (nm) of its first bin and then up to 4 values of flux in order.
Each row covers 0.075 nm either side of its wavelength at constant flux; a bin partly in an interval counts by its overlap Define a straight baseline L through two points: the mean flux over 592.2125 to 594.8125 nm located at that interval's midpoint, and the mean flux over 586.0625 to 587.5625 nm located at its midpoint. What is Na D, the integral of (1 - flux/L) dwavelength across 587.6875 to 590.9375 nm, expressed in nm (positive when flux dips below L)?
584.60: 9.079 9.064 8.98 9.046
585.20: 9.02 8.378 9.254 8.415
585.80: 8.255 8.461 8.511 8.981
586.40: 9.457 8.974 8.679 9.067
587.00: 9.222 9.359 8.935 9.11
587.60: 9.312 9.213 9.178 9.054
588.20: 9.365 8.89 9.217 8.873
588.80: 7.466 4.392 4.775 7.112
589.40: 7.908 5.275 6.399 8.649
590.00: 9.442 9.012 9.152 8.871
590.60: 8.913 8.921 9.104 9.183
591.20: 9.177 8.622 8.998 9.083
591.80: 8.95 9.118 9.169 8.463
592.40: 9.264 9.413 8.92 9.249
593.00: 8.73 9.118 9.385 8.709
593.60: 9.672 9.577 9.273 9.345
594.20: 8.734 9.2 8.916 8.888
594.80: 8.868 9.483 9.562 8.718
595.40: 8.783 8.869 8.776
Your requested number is 0.34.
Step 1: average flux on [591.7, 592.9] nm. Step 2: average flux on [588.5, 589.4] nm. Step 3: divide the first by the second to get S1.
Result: 1.3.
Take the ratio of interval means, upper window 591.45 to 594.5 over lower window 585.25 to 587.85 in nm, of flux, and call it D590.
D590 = 1.02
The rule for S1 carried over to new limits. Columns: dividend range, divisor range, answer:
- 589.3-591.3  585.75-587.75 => 0.94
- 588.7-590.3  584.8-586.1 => 0.82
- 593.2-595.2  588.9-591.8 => 1.13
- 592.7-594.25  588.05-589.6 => 1.23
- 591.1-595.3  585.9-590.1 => 1.09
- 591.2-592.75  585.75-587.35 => 1.01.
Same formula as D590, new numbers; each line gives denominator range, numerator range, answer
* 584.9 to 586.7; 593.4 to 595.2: 1.04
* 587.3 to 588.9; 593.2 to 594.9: 1.03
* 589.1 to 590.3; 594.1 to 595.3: 1.19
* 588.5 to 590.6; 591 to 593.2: 1.19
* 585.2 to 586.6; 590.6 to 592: 1.03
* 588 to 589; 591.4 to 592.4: 1.09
